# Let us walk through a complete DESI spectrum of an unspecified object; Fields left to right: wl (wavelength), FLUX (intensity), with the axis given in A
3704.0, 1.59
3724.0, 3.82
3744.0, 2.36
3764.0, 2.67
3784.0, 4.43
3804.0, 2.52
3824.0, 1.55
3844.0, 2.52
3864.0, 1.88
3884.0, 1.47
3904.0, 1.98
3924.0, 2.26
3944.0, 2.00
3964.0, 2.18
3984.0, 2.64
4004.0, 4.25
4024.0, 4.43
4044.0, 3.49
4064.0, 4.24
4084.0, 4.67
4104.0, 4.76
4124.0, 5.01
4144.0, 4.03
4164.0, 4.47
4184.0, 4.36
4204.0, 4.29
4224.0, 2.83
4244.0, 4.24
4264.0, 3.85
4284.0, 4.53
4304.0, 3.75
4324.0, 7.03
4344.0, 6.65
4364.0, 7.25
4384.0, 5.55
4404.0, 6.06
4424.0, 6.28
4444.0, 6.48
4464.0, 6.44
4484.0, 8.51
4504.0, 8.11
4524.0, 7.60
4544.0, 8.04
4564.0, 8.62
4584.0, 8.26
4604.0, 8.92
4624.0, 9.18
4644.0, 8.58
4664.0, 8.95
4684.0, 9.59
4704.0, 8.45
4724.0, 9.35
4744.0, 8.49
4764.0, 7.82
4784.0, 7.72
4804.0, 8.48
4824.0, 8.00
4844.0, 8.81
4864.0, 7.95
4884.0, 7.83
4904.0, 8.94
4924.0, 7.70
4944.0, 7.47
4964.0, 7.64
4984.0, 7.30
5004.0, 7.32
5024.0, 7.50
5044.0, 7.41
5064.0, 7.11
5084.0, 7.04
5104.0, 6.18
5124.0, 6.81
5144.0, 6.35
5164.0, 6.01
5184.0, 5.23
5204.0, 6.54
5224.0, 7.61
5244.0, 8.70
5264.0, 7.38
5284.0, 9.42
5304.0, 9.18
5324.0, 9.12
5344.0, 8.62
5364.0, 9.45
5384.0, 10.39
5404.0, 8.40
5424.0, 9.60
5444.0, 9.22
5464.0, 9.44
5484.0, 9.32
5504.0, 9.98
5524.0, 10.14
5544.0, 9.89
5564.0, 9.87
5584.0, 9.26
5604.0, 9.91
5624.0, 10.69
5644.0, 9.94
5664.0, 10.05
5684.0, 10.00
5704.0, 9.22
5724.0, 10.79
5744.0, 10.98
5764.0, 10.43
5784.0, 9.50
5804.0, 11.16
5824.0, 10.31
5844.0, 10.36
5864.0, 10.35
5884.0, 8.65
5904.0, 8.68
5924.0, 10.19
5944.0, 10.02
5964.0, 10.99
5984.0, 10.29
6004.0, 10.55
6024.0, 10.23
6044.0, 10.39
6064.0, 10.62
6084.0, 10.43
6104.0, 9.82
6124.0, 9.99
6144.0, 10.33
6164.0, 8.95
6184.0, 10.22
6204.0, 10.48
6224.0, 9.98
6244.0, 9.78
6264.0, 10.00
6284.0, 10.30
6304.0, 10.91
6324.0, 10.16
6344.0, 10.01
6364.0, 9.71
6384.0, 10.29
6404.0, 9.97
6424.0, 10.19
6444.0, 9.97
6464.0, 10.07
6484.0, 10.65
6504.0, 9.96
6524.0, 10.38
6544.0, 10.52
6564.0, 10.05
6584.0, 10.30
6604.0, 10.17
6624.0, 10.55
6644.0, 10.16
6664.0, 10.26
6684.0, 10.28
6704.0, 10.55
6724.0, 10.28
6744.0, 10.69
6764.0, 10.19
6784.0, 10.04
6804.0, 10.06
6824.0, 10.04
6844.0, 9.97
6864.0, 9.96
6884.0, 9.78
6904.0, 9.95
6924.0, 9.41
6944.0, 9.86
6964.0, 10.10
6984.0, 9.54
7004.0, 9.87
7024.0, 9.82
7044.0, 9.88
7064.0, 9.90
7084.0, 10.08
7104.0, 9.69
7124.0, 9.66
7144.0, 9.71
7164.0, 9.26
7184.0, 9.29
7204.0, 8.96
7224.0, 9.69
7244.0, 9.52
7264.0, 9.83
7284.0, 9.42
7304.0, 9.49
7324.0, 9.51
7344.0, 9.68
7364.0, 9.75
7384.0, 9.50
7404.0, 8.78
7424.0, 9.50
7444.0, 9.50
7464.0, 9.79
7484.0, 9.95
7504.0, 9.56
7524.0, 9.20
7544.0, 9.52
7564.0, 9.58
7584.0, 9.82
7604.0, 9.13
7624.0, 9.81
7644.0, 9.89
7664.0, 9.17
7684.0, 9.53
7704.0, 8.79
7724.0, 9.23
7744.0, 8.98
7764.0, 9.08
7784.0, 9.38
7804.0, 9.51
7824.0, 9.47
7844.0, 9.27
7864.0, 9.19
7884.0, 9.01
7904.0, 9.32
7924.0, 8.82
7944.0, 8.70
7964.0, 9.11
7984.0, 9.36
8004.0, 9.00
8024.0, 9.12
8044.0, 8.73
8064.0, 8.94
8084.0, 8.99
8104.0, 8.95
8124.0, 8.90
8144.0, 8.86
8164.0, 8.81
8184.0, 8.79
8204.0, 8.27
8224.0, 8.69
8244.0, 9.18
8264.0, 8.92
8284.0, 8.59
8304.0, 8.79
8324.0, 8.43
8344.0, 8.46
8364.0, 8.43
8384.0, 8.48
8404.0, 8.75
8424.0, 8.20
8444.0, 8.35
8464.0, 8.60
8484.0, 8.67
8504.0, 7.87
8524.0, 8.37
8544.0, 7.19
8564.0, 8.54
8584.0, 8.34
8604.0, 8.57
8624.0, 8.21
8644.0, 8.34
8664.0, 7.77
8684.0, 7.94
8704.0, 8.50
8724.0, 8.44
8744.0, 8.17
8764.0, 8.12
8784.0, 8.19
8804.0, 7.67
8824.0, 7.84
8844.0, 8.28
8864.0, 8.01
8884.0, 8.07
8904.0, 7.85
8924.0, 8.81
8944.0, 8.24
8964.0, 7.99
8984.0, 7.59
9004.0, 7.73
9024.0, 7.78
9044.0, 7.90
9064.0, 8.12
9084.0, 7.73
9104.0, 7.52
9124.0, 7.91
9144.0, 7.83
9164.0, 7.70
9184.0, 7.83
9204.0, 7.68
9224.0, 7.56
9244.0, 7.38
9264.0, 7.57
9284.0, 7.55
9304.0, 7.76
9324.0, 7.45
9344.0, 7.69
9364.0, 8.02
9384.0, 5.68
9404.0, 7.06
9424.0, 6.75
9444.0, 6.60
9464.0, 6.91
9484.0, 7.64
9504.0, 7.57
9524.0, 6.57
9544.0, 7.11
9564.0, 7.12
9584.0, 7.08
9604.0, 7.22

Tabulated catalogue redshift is 0.000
